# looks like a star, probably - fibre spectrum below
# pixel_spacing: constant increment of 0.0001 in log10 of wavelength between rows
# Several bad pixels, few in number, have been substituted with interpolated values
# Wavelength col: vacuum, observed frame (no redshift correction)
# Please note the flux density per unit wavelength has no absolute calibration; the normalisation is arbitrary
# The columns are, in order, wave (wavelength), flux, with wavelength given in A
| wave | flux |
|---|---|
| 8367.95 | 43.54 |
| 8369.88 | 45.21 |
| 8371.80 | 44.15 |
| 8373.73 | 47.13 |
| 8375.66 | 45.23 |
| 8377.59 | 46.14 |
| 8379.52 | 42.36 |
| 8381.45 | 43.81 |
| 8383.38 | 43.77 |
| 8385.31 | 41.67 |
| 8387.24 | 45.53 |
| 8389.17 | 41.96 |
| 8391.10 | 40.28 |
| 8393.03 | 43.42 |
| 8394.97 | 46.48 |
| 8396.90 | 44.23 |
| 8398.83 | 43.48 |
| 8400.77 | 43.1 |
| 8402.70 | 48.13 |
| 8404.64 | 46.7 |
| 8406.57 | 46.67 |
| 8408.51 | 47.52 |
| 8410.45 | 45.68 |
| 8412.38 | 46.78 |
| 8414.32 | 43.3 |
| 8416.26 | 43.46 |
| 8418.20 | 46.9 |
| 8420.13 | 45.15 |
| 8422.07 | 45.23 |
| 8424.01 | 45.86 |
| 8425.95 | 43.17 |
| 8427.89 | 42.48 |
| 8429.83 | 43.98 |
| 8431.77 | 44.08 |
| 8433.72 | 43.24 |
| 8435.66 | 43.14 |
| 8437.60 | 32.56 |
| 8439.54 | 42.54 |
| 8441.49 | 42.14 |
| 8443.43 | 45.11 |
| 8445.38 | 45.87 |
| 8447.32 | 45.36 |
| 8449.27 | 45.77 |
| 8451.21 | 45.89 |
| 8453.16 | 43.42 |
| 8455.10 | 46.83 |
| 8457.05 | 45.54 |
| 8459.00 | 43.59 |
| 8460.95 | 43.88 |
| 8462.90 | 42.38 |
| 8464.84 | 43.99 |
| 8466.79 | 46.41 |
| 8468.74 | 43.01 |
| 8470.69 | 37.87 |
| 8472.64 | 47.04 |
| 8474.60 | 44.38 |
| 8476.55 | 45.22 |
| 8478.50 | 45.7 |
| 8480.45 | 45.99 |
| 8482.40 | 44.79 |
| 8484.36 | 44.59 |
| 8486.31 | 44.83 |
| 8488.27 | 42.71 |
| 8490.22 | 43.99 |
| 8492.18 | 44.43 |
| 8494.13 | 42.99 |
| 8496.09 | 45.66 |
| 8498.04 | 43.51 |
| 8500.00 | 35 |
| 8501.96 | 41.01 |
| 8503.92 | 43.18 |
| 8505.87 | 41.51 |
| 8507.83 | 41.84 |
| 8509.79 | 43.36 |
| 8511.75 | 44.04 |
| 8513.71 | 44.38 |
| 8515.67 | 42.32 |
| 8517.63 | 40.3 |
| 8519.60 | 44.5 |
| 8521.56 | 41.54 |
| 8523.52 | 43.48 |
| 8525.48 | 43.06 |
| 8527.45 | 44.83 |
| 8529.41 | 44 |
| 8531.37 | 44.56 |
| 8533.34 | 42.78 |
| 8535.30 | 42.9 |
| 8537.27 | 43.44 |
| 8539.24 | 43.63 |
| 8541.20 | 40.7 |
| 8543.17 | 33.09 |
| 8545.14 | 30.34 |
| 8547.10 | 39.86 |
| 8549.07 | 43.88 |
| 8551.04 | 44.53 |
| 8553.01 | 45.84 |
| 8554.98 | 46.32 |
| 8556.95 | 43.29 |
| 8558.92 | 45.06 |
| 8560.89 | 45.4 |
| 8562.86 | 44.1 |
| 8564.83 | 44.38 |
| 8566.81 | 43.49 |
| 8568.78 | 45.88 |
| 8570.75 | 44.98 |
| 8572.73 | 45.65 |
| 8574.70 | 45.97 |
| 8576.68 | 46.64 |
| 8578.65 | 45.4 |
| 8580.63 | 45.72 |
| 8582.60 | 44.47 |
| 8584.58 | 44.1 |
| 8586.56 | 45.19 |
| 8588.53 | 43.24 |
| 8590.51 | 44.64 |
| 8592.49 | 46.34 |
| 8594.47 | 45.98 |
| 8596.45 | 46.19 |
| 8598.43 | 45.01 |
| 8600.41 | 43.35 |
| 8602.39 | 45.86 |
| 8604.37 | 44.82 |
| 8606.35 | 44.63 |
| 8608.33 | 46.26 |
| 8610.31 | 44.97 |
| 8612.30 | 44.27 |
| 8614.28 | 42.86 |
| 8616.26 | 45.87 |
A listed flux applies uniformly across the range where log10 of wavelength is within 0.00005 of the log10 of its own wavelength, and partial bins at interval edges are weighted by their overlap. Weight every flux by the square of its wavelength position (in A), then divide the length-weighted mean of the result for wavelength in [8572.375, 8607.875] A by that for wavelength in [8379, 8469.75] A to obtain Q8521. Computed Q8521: 1.1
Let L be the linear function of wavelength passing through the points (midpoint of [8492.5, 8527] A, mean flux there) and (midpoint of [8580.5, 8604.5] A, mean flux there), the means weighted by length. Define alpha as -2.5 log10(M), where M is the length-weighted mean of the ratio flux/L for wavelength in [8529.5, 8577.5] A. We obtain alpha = 0.02 mag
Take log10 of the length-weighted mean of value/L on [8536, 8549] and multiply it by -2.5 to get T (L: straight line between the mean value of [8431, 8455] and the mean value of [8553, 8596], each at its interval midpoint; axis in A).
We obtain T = 0.15 mag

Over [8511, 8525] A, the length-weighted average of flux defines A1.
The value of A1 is 42.9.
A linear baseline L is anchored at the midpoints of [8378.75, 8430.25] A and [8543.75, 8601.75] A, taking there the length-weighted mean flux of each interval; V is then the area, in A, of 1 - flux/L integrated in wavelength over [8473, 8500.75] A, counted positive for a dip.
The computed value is 0.2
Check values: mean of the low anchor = 44.5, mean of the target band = 44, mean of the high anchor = 44.3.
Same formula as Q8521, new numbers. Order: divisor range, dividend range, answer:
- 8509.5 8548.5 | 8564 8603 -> 1.09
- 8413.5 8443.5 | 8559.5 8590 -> 1.08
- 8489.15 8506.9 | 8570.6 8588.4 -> 1.09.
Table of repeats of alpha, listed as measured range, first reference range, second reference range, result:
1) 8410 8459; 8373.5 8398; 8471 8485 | 0.01 mag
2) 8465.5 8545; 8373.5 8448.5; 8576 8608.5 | 0.04 mag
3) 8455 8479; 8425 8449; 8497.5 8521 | -0.04 mag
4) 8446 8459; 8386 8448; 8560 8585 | -0.02 mag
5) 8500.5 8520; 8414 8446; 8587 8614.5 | 0.04 mag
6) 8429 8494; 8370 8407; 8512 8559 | -0.01 mag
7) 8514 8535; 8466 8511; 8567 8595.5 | 0.02 mag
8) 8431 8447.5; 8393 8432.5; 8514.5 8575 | 0.05 mag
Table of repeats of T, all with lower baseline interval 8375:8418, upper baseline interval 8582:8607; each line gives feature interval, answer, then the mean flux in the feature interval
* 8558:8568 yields 0.01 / 44.5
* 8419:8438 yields 0.03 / 43.2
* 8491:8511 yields 0.06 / 42.3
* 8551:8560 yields -0.01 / 45.1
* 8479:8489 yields 0.00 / 44.7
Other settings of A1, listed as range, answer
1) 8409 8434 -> 44.7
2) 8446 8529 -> 43.7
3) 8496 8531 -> 42.6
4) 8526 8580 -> 43.4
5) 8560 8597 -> 45.1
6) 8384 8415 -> 44.7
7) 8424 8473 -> 43.6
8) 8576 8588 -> 45.2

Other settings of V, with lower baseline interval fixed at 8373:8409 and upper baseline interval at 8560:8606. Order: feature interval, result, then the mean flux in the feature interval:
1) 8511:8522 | 0.5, 42.9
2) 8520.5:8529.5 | 0.3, 43.4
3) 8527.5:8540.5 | 0.4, 43.6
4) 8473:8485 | -0.1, 45.2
